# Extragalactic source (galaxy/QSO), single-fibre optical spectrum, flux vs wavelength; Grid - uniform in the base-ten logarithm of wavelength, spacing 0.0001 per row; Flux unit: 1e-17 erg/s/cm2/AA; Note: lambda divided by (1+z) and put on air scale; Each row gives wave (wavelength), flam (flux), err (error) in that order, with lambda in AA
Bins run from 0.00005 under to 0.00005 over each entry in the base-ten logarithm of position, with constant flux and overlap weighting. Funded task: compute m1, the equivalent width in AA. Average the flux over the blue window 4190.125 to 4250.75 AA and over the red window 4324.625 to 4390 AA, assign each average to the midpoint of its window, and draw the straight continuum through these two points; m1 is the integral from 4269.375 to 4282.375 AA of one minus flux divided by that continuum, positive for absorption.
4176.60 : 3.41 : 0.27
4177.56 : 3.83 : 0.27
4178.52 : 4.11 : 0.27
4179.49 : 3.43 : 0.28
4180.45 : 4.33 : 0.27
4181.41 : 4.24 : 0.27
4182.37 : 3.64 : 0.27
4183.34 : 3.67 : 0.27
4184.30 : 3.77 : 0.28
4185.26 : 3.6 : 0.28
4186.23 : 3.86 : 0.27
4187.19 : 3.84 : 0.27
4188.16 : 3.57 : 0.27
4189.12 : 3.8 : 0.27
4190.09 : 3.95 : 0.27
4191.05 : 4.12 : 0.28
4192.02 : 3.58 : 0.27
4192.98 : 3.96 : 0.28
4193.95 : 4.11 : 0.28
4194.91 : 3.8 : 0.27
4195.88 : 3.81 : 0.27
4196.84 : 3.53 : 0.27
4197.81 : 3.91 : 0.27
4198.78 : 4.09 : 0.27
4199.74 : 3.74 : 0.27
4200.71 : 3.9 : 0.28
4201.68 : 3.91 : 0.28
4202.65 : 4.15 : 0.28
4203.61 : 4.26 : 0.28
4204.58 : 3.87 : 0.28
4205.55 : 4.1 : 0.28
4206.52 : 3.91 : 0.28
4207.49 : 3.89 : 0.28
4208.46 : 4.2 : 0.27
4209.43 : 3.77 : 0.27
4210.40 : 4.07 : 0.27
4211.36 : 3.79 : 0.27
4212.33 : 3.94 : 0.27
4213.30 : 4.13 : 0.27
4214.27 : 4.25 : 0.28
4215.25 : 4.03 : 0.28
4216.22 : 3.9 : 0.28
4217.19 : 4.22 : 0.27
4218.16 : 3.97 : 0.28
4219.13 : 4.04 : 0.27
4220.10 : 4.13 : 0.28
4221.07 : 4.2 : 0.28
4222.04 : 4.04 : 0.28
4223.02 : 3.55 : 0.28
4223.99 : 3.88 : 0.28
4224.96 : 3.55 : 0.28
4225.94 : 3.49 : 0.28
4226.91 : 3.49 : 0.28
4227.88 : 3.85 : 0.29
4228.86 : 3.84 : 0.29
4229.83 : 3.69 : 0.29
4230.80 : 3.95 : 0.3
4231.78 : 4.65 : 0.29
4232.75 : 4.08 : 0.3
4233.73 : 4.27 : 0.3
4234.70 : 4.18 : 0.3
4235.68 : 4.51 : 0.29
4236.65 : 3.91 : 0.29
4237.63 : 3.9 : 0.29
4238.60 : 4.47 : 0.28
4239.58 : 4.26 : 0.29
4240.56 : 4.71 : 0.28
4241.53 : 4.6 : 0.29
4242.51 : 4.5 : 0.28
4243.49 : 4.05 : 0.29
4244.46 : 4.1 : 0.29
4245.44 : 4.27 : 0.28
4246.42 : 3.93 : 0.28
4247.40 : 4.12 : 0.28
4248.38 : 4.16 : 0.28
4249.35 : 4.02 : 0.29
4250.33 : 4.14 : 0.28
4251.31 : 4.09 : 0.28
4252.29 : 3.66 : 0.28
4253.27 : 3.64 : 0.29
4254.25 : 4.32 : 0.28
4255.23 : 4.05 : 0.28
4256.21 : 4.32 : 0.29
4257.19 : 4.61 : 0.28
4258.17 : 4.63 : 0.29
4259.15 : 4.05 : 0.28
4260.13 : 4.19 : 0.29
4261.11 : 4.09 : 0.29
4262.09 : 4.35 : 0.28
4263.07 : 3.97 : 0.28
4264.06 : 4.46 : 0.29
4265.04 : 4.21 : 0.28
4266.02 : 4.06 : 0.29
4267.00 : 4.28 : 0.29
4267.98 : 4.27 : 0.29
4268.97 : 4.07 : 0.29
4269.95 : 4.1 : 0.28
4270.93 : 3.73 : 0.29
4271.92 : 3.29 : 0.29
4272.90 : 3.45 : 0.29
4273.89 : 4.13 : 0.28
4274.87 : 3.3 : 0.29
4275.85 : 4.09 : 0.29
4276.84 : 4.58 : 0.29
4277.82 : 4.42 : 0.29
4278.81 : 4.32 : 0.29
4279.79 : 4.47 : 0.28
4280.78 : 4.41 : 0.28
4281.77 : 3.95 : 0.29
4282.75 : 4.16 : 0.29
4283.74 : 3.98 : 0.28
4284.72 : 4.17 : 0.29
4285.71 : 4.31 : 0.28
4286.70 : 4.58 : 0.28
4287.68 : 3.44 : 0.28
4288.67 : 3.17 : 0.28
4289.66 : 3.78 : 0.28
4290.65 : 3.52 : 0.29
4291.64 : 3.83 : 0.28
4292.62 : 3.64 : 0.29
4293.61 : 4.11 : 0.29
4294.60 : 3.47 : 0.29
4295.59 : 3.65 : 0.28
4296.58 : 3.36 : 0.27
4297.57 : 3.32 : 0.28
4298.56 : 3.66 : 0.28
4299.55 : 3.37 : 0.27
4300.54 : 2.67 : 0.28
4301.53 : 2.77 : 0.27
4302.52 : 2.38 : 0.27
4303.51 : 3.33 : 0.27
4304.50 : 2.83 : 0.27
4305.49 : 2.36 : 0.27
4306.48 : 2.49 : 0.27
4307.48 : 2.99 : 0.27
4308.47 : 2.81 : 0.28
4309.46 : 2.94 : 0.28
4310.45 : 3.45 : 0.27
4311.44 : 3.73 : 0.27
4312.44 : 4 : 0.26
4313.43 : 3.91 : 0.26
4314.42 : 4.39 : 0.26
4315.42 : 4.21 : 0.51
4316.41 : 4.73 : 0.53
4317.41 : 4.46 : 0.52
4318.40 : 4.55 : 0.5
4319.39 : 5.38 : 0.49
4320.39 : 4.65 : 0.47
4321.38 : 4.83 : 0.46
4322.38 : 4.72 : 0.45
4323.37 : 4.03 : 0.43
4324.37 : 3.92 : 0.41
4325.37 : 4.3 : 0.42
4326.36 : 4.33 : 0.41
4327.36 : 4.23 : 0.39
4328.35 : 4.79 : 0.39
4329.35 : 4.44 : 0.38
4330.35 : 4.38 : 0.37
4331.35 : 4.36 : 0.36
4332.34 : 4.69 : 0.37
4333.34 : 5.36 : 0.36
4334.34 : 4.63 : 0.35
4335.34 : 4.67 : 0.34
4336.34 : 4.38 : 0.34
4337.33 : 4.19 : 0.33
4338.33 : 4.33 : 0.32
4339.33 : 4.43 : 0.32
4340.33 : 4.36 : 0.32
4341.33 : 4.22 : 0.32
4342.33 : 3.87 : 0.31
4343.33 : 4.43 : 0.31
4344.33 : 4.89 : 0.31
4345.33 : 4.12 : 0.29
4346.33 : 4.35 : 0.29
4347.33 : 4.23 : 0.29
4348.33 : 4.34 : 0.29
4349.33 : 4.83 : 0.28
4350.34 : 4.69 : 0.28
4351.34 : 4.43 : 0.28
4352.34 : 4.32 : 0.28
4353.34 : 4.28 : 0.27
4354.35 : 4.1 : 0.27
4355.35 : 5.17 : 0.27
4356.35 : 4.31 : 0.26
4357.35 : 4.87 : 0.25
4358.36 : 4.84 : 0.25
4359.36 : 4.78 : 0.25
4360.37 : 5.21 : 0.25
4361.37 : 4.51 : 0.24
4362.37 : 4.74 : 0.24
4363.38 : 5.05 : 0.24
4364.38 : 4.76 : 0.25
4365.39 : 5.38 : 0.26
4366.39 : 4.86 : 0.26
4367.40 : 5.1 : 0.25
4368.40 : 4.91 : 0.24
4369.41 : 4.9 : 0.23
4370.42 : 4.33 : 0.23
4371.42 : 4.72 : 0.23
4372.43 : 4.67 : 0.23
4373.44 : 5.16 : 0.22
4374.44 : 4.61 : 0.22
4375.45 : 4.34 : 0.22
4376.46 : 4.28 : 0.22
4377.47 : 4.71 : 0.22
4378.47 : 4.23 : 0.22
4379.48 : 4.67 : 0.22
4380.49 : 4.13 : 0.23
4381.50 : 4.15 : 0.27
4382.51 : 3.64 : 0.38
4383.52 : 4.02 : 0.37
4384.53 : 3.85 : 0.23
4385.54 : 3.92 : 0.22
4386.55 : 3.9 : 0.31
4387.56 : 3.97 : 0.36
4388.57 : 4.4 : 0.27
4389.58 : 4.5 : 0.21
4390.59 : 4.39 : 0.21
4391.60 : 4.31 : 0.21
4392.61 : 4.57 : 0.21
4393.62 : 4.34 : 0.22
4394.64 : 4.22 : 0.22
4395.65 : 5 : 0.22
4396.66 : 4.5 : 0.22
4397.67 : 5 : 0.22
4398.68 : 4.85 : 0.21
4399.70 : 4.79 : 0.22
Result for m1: 0.6 AA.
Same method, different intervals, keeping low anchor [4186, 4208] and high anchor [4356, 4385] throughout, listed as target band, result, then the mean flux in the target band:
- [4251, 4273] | 0.38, 4.09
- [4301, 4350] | 3.64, 4.1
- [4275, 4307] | 4.80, 3.64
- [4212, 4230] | 0.40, 3.91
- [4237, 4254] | -0.23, 4.15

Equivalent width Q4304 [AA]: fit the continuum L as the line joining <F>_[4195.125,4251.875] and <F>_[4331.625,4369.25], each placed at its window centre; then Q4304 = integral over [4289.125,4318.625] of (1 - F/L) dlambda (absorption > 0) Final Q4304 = 6.2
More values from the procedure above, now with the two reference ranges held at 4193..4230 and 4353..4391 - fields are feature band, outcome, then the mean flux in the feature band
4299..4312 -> 4.1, 2.94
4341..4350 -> 0.1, 4.37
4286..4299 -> 1.7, 3.67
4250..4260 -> -0.2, 4.15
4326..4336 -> -0.5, 4.59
